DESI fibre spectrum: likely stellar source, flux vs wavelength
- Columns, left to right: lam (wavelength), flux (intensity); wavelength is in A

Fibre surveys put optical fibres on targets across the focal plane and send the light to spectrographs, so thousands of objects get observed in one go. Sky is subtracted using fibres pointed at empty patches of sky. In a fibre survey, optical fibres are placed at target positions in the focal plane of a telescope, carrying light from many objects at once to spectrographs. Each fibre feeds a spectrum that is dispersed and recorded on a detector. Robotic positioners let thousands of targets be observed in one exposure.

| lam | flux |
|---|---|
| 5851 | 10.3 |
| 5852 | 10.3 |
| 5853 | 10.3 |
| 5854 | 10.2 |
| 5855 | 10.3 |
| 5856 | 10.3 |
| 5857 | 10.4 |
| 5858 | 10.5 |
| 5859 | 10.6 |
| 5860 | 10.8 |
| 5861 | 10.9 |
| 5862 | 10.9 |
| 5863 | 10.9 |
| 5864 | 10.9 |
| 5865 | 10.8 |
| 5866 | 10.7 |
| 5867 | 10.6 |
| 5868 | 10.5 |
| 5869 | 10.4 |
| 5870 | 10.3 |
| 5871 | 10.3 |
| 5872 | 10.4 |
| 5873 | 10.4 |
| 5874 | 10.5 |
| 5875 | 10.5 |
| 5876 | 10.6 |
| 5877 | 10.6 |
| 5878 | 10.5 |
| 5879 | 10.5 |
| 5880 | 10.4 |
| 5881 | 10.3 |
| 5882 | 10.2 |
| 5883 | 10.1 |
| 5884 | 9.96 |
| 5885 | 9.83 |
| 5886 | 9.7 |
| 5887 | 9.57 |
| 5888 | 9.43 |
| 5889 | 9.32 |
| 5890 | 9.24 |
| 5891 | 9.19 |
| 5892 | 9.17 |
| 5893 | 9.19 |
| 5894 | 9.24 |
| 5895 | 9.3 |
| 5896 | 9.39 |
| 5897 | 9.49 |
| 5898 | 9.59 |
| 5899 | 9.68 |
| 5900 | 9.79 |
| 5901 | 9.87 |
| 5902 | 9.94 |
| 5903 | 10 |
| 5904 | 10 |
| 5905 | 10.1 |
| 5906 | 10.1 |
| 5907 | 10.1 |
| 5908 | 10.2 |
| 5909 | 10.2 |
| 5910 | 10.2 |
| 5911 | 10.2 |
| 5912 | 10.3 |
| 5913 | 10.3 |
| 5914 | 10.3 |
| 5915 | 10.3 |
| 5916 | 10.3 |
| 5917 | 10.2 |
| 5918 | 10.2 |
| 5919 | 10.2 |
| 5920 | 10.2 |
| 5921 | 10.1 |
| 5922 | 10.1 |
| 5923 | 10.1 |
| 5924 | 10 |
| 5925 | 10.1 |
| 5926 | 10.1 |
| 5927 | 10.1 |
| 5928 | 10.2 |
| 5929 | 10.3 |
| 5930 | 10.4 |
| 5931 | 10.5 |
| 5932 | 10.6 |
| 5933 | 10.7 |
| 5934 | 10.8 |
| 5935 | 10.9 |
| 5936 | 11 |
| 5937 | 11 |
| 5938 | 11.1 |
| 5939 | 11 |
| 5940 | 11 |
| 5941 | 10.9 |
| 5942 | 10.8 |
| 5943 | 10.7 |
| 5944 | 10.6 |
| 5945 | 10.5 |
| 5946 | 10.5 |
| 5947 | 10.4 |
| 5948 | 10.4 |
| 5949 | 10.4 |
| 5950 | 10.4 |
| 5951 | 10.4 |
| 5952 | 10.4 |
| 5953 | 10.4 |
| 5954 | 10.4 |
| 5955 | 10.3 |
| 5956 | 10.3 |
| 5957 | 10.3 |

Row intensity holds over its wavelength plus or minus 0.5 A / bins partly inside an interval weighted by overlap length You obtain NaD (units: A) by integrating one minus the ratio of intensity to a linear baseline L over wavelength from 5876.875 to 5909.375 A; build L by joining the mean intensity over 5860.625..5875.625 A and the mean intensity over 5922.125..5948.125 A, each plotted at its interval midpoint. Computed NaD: 2.4 A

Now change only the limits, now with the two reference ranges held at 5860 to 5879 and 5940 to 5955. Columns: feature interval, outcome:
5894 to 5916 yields 1.3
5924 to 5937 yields 0.1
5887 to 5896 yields 1.1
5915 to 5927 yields 0.5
